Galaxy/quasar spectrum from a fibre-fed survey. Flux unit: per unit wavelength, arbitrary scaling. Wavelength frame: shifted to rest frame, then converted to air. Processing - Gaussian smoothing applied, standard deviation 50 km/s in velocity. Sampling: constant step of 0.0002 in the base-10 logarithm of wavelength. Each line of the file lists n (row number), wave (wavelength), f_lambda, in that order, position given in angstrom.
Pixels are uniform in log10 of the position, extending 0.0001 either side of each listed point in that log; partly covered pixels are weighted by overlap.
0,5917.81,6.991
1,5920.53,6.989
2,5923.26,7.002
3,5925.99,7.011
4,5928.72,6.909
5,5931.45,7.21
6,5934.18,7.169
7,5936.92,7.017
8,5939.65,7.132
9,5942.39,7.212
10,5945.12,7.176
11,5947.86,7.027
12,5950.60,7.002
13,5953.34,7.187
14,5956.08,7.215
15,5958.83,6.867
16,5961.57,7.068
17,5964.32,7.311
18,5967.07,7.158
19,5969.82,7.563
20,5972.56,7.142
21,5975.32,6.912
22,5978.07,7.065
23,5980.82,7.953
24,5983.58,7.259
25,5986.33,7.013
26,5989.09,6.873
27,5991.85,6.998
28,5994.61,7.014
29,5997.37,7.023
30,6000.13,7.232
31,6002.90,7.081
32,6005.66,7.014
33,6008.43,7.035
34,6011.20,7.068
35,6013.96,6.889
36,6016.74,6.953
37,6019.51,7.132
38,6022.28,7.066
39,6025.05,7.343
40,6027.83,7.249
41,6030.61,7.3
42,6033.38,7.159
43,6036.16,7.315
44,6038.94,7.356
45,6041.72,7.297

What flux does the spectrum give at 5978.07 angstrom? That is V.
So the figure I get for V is 7.065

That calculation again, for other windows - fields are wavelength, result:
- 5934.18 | 7.169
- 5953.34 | 7.187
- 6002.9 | 7.081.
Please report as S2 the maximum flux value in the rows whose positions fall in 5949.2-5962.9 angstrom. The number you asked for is 7.215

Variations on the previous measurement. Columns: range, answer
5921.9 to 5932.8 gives 7.21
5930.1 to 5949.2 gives 7.212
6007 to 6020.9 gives 7.132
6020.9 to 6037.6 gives 7.343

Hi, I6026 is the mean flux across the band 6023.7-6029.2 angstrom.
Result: 7.29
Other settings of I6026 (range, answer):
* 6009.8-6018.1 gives 6.97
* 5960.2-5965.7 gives 7.18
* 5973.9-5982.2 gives 7.3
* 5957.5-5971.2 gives 7.2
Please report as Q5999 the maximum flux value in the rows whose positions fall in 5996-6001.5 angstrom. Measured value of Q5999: 7.232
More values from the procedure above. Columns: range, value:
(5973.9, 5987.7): 7.953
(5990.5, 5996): 7.014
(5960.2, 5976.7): 7.563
